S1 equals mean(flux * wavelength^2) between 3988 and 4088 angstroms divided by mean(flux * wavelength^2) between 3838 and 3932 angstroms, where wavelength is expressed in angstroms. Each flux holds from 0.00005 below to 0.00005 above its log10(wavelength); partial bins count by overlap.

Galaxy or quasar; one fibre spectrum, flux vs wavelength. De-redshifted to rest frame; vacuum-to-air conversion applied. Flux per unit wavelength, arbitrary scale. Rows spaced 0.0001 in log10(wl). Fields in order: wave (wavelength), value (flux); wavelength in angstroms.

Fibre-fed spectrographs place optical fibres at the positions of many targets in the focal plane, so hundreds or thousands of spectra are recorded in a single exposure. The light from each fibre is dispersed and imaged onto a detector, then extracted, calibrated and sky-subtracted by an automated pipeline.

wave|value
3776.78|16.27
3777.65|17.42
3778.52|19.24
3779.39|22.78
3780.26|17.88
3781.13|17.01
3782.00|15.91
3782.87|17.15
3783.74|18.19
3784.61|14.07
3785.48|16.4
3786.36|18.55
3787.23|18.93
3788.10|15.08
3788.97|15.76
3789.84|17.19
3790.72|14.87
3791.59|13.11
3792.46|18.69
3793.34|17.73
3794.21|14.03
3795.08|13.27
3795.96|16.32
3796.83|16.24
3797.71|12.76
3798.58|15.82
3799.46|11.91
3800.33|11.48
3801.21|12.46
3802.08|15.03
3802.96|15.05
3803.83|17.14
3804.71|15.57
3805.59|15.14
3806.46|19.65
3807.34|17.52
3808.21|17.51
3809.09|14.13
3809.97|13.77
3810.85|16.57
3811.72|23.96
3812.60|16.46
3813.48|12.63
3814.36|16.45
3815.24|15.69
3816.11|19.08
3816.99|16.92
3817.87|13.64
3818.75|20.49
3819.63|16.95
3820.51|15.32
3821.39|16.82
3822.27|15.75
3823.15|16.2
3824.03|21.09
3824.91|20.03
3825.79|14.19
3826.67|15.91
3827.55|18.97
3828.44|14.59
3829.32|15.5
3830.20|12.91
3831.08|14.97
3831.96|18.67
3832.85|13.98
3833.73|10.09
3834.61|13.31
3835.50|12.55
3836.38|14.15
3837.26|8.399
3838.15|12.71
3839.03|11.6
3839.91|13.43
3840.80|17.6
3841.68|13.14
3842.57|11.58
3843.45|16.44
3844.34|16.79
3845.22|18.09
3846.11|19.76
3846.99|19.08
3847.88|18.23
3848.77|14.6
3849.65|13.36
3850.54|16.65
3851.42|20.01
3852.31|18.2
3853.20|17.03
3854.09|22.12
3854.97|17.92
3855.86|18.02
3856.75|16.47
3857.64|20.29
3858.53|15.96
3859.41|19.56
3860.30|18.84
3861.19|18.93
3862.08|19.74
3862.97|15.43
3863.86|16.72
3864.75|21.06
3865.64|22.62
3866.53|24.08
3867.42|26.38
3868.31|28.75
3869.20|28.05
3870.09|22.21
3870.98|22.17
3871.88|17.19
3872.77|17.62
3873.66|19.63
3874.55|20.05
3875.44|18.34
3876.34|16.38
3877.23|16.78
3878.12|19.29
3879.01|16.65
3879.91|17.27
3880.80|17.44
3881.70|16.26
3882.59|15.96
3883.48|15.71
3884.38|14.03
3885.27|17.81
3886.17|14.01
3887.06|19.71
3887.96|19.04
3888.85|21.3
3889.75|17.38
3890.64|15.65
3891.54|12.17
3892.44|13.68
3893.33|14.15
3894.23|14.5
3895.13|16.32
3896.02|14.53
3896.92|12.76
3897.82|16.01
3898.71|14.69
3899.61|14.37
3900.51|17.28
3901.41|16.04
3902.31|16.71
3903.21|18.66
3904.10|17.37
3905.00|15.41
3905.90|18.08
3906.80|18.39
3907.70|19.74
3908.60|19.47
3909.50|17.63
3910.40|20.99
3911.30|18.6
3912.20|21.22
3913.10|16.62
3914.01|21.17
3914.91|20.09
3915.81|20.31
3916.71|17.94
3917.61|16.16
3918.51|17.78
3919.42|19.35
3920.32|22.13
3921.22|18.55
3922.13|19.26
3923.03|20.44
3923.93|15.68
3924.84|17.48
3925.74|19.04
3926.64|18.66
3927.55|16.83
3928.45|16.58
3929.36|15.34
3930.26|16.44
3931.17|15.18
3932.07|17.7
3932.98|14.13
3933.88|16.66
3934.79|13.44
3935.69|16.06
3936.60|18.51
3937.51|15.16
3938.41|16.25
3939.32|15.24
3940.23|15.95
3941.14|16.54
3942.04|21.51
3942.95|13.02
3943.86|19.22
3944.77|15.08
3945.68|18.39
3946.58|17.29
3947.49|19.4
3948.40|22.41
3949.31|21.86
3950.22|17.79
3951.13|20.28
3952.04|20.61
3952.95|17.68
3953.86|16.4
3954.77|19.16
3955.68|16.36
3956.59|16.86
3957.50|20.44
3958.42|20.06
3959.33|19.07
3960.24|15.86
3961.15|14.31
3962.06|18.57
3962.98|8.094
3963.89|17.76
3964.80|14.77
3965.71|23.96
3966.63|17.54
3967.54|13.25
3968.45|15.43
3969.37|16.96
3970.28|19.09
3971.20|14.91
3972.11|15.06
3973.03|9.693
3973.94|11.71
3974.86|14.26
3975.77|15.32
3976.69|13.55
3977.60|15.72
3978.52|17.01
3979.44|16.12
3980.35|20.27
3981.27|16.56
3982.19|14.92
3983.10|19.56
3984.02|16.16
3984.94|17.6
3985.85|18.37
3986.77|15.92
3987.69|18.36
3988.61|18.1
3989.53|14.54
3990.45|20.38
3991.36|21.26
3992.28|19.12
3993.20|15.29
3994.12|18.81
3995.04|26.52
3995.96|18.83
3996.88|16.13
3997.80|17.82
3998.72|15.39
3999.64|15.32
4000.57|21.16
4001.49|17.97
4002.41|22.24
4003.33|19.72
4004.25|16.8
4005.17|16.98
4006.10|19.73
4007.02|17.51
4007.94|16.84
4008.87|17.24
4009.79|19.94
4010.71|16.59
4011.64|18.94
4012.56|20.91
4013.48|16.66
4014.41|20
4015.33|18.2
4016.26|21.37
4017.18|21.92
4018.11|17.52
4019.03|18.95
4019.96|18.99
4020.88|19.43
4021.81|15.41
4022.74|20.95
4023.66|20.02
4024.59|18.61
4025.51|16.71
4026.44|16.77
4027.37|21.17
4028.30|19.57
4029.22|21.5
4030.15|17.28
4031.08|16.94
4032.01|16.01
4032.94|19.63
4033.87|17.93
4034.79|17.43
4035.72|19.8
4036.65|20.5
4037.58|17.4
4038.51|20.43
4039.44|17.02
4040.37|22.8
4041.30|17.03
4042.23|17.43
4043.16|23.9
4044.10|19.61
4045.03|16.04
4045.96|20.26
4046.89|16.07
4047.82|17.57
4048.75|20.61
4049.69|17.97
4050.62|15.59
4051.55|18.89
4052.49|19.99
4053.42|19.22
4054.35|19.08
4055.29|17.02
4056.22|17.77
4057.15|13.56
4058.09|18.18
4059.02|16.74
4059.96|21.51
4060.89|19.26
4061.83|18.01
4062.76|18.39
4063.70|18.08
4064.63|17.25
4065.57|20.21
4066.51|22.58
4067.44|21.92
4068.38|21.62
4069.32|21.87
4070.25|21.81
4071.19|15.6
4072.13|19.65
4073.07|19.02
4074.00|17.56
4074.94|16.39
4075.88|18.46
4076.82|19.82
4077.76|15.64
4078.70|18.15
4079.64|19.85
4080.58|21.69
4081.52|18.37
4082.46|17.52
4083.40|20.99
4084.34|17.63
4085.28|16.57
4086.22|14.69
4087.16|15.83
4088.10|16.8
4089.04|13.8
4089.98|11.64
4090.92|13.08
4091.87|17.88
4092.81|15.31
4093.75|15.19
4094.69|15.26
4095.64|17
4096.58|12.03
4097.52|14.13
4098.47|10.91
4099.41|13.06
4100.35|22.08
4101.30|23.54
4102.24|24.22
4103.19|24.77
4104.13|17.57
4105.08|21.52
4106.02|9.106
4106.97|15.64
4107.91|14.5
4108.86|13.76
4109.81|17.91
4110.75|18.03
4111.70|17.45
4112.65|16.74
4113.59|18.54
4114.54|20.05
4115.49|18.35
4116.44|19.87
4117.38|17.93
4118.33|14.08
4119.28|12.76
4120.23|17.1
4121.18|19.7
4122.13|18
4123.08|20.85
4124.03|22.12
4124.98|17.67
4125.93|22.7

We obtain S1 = 1.13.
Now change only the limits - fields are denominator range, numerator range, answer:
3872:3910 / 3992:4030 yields 1.19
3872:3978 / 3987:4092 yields 1.14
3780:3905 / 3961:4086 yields 1.19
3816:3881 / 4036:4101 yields 1.15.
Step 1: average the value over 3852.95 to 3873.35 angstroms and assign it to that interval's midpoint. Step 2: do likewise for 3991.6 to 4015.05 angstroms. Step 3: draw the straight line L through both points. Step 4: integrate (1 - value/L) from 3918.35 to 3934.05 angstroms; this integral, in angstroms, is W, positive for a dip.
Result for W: 1.5 angstroms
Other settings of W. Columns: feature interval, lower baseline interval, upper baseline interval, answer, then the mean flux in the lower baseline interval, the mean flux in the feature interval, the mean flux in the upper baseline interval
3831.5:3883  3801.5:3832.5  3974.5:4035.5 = -2.3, 16.6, 17.7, 18.2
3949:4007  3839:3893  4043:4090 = 2.8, 18.1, 17.4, 18.4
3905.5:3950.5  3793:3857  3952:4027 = -2.6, 15.9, 17.9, 17.6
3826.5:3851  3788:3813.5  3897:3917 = 2.3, 15.6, 14.9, 17.9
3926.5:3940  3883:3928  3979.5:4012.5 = 1.2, 17.4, 16.1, 18.2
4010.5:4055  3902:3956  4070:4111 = -3.6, 17.9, 18.8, 17.1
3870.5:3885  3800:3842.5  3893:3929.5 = -0.6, 15.5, 17.6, 17.6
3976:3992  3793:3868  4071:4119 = -0.4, 16.5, 17.3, 17.2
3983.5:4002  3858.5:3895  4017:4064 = 0.4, 18.5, 18.2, 18.6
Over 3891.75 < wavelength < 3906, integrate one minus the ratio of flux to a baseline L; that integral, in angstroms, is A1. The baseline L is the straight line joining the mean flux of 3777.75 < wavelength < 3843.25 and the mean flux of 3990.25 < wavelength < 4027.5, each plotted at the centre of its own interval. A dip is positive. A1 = 1.3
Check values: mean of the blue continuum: 15.8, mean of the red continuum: 18.8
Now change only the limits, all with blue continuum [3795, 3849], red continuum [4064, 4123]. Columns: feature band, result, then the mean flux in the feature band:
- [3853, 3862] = -1.6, 18.6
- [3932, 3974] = -1.0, 17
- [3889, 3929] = -2.9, 17.4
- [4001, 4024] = -2.5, 18.8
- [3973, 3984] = 0.7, 15.6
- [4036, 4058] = -1.6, 18.5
